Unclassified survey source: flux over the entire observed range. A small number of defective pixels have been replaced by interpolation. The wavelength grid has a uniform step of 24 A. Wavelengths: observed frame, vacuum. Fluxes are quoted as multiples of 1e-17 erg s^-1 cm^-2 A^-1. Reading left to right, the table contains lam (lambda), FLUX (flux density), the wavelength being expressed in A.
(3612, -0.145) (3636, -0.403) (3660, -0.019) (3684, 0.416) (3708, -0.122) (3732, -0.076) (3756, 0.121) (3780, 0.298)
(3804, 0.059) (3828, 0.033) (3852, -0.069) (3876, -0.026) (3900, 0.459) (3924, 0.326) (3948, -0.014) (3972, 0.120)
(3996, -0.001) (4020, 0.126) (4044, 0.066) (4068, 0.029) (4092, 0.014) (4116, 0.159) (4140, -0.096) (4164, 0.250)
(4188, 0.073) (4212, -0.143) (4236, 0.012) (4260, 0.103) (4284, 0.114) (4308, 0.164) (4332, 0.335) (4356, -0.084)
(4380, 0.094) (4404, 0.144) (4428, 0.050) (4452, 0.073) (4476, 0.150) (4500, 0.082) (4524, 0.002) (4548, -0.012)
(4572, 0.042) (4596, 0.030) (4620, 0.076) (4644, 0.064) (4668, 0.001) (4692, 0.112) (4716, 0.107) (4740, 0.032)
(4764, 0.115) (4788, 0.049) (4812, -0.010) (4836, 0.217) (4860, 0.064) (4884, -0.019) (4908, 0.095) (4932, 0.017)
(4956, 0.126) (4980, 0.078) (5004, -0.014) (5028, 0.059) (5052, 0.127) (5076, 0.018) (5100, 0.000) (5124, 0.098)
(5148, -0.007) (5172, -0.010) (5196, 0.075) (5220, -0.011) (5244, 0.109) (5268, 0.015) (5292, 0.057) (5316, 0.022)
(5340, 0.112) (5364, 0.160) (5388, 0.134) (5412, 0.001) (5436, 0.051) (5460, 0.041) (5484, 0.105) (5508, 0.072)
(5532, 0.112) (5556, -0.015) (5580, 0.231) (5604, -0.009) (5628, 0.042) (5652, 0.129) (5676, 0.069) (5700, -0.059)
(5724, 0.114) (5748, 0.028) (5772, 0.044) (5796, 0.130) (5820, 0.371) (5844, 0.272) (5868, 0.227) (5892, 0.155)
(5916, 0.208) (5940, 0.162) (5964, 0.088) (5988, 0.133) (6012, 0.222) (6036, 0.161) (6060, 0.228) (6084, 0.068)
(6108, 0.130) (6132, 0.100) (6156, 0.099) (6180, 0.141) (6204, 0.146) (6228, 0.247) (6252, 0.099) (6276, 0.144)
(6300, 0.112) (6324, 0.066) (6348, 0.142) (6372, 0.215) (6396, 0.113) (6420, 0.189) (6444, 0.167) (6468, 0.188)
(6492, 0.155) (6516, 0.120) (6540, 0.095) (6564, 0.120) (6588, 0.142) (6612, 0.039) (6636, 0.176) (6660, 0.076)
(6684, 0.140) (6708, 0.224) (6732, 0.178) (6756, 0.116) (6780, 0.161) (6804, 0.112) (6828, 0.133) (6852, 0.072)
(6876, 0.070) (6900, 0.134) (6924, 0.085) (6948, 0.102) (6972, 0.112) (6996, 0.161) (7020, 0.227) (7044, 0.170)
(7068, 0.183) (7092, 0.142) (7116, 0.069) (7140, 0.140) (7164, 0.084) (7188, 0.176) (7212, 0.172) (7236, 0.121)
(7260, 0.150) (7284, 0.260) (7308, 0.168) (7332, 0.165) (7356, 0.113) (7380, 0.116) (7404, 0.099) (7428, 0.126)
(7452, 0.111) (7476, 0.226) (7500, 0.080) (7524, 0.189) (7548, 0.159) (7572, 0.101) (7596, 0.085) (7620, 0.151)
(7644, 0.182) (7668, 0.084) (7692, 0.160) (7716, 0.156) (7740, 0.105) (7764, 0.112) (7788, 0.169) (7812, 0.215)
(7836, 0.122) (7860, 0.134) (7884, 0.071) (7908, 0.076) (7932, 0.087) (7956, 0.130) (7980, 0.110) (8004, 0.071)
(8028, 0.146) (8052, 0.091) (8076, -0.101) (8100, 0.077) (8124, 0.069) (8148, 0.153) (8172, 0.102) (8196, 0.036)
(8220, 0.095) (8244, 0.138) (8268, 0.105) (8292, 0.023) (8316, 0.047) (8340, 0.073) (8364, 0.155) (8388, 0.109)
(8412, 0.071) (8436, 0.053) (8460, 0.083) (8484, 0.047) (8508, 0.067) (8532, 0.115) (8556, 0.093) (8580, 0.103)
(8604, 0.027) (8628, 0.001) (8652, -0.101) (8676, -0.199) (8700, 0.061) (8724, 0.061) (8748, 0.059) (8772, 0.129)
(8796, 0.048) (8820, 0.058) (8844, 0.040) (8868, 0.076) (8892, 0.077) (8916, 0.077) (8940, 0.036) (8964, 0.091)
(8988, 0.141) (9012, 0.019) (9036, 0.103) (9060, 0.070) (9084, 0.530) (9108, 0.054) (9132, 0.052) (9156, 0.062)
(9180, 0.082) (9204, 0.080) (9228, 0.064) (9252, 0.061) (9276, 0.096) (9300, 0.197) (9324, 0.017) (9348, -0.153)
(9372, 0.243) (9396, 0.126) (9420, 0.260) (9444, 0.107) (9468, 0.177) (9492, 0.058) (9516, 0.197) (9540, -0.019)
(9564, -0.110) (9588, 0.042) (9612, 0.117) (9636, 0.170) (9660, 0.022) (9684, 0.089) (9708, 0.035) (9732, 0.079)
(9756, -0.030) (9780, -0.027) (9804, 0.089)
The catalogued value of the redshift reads 1.437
